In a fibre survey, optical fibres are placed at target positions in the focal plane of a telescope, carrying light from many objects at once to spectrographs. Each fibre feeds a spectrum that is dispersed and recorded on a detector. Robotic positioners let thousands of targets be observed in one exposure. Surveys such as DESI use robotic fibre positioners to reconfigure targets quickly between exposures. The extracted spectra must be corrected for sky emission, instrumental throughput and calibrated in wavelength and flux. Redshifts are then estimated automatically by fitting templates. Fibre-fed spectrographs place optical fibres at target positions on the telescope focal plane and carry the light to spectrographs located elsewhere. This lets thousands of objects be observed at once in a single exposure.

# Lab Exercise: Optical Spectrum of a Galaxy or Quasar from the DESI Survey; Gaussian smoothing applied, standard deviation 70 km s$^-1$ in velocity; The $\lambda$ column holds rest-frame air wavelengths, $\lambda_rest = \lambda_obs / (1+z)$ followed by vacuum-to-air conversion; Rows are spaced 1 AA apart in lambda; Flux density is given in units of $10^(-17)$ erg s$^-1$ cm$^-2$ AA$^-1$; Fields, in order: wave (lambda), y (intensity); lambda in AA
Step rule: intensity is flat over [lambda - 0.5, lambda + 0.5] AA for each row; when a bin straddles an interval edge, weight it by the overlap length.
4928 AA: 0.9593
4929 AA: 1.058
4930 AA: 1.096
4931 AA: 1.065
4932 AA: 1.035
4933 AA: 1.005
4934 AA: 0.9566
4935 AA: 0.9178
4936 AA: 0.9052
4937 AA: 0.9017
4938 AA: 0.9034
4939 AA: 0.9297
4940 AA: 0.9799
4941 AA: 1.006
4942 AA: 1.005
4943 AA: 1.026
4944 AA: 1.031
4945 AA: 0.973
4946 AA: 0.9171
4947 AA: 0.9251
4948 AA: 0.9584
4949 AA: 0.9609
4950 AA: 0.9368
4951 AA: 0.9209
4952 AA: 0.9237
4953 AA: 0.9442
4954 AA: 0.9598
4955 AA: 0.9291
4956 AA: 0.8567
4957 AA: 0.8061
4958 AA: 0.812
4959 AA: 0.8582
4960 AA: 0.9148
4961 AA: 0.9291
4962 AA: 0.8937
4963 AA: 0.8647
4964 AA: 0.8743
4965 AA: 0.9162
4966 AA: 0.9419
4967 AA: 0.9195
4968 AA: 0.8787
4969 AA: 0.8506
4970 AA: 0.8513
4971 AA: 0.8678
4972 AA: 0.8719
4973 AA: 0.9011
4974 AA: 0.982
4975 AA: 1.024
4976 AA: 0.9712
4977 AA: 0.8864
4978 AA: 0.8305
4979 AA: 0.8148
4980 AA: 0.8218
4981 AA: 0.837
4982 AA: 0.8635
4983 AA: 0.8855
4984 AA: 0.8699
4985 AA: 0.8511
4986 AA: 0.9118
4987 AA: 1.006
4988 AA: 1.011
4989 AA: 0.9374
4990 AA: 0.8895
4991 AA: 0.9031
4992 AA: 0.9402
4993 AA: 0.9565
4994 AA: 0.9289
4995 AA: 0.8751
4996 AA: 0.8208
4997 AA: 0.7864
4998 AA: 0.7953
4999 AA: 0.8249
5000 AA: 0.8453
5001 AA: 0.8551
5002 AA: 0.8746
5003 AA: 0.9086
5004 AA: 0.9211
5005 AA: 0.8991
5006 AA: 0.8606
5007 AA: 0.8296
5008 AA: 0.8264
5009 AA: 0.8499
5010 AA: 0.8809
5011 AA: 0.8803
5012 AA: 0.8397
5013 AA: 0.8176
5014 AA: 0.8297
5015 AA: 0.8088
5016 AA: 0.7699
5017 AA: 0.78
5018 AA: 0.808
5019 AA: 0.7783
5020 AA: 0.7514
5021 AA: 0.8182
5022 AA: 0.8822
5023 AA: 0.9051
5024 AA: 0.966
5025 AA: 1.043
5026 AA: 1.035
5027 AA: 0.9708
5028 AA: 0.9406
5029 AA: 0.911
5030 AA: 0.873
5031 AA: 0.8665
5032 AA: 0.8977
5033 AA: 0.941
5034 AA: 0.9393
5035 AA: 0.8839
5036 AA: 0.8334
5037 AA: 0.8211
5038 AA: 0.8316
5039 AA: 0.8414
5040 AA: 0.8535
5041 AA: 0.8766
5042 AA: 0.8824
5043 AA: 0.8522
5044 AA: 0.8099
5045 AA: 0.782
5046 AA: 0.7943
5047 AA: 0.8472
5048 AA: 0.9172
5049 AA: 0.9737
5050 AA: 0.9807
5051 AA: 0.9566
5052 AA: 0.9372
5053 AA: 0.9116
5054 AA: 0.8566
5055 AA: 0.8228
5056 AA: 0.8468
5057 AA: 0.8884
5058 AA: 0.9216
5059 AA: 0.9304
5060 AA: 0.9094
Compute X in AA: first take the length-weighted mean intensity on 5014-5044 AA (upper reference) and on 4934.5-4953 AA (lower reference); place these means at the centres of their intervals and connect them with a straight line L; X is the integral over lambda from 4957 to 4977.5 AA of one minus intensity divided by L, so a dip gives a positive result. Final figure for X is 0.7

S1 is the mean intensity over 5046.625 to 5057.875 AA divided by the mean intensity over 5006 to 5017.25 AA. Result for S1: 1.1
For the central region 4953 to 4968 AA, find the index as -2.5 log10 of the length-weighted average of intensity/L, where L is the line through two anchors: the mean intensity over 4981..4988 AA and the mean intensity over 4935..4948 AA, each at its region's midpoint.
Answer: 0.05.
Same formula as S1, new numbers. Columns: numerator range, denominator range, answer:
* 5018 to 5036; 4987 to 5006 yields 1.01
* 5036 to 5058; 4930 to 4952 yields 0.90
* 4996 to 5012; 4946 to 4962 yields 0.94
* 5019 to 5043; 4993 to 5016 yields 1.04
